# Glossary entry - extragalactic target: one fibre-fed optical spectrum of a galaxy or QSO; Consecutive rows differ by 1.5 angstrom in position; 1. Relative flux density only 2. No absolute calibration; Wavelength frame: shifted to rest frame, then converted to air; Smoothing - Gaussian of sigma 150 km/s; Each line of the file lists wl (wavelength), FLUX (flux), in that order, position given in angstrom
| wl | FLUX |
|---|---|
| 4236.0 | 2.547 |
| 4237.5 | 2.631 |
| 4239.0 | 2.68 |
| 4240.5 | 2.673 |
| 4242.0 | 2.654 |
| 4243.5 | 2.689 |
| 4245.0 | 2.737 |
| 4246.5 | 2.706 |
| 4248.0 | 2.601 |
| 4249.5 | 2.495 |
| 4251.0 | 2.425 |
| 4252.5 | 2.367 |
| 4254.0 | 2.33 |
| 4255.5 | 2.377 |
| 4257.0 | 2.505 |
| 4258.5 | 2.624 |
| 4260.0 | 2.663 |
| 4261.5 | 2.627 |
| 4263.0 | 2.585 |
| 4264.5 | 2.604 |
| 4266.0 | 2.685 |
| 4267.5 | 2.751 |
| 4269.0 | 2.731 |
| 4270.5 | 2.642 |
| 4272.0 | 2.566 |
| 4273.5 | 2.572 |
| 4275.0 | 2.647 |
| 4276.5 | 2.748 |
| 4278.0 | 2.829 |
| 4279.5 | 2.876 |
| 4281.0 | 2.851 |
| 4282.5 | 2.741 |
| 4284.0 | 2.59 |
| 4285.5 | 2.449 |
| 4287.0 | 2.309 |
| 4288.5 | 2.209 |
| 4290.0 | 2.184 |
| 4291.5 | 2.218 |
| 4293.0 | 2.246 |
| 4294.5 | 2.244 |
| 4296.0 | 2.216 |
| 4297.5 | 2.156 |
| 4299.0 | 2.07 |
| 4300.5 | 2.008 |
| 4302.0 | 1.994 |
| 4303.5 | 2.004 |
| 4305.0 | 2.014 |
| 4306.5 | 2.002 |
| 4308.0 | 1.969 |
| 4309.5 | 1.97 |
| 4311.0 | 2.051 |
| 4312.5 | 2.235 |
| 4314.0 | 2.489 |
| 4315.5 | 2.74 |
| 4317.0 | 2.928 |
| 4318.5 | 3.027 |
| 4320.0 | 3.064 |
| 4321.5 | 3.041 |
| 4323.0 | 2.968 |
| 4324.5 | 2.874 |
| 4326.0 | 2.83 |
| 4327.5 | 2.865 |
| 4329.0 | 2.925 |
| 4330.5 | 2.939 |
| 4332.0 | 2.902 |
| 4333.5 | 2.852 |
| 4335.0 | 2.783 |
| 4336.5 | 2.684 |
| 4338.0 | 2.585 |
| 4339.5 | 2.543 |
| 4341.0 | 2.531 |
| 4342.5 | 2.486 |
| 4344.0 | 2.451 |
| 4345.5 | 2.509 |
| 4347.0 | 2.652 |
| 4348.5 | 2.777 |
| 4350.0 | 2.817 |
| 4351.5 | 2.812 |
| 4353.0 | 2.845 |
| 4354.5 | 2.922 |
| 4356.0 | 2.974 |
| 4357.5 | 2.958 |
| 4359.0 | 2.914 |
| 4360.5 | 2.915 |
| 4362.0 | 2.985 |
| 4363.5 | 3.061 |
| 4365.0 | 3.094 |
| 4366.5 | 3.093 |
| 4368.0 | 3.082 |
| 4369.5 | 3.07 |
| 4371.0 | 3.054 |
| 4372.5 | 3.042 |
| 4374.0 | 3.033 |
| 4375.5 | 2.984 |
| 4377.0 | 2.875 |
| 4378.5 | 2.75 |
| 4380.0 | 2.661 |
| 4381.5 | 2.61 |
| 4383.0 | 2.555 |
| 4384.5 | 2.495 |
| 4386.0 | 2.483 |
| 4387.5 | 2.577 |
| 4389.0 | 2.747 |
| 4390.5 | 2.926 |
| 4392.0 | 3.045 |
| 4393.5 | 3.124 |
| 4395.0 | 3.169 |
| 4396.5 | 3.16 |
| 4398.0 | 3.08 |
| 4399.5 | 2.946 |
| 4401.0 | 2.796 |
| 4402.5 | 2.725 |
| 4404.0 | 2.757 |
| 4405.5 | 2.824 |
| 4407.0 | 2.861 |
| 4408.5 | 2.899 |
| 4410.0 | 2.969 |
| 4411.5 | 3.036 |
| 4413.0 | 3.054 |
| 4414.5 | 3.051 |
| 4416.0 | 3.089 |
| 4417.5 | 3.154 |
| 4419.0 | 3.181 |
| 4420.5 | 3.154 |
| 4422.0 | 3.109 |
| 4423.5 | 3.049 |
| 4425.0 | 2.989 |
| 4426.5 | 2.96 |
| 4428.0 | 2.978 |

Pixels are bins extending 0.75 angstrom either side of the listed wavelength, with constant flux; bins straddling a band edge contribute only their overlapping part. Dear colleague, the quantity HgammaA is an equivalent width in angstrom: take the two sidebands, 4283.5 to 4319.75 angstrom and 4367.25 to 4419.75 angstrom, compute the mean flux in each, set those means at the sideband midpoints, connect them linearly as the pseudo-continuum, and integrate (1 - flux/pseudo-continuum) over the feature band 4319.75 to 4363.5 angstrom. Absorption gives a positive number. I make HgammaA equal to -4.50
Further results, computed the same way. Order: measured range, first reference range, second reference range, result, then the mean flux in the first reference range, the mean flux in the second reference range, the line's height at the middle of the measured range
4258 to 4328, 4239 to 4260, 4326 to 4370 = 4.6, 2.56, 2.83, 2.68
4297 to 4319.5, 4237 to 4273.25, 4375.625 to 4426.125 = 3.8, 2.6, 2.91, 2.71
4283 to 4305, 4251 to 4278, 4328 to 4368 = 3.8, 2.59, 2.81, 2.67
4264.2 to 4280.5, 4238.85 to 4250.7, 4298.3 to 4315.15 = -2.1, 2.64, 2.09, 2.4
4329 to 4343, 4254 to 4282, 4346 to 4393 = 0.4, 2.65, 2.86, 2.79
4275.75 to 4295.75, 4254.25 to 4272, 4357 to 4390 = 1.3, 2.61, 2.87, 2.66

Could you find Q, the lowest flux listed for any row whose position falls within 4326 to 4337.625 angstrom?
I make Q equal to 2.684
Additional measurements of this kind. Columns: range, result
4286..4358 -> 1.969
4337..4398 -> 2.451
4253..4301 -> 2.008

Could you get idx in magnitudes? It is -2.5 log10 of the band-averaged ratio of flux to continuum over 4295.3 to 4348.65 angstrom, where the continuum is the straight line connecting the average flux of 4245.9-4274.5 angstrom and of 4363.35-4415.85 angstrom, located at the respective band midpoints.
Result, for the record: 0.08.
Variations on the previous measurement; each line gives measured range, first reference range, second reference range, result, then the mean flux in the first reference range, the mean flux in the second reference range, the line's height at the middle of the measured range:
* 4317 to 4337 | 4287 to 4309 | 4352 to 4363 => -0.16 mag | 2.11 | 2.93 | 2.51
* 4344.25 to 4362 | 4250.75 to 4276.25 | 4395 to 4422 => 0.00 mag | 2.58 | 2.99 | 2.83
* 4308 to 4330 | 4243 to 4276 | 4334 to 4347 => -0.04 mag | 2.59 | 2.58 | 2.58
